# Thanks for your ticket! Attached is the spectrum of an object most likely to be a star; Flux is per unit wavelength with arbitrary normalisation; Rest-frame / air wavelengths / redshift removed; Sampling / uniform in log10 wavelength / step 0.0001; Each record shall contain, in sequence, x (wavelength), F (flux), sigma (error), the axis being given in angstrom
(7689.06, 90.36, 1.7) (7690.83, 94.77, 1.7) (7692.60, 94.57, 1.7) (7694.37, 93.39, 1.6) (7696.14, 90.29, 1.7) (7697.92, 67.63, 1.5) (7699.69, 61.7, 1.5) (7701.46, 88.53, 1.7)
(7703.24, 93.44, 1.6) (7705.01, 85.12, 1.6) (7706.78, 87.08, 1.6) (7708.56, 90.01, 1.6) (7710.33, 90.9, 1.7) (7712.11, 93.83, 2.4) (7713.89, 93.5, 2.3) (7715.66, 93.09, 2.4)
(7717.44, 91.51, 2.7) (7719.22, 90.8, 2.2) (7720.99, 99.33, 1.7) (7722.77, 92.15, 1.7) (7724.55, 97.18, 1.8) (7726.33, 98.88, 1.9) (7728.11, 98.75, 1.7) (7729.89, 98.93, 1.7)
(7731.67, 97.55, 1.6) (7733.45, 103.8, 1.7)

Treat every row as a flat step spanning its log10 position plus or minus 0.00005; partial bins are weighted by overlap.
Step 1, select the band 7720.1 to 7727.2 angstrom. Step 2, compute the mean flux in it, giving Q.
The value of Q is 96.9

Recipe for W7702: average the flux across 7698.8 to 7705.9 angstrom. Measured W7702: 82.3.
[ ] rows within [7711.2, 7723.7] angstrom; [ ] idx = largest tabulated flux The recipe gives 99.33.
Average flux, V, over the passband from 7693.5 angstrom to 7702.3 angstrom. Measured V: 80.2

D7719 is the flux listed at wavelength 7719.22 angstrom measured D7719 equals 90.8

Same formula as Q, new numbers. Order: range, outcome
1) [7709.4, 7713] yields 92.3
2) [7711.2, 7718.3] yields 92.9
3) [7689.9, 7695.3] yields 94.3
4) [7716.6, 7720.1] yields 91.1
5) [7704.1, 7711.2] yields 88.4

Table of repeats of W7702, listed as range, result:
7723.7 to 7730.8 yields 98.4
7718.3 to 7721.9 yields 95.1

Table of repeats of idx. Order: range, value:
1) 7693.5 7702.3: 93.39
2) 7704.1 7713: 93.83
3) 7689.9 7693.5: 94.77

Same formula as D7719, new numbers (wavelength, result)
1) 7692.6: 94.57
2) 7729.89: 98.93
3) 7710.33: 90.9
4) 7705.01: 85.12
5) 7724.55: 97.18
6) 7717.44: 91.51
